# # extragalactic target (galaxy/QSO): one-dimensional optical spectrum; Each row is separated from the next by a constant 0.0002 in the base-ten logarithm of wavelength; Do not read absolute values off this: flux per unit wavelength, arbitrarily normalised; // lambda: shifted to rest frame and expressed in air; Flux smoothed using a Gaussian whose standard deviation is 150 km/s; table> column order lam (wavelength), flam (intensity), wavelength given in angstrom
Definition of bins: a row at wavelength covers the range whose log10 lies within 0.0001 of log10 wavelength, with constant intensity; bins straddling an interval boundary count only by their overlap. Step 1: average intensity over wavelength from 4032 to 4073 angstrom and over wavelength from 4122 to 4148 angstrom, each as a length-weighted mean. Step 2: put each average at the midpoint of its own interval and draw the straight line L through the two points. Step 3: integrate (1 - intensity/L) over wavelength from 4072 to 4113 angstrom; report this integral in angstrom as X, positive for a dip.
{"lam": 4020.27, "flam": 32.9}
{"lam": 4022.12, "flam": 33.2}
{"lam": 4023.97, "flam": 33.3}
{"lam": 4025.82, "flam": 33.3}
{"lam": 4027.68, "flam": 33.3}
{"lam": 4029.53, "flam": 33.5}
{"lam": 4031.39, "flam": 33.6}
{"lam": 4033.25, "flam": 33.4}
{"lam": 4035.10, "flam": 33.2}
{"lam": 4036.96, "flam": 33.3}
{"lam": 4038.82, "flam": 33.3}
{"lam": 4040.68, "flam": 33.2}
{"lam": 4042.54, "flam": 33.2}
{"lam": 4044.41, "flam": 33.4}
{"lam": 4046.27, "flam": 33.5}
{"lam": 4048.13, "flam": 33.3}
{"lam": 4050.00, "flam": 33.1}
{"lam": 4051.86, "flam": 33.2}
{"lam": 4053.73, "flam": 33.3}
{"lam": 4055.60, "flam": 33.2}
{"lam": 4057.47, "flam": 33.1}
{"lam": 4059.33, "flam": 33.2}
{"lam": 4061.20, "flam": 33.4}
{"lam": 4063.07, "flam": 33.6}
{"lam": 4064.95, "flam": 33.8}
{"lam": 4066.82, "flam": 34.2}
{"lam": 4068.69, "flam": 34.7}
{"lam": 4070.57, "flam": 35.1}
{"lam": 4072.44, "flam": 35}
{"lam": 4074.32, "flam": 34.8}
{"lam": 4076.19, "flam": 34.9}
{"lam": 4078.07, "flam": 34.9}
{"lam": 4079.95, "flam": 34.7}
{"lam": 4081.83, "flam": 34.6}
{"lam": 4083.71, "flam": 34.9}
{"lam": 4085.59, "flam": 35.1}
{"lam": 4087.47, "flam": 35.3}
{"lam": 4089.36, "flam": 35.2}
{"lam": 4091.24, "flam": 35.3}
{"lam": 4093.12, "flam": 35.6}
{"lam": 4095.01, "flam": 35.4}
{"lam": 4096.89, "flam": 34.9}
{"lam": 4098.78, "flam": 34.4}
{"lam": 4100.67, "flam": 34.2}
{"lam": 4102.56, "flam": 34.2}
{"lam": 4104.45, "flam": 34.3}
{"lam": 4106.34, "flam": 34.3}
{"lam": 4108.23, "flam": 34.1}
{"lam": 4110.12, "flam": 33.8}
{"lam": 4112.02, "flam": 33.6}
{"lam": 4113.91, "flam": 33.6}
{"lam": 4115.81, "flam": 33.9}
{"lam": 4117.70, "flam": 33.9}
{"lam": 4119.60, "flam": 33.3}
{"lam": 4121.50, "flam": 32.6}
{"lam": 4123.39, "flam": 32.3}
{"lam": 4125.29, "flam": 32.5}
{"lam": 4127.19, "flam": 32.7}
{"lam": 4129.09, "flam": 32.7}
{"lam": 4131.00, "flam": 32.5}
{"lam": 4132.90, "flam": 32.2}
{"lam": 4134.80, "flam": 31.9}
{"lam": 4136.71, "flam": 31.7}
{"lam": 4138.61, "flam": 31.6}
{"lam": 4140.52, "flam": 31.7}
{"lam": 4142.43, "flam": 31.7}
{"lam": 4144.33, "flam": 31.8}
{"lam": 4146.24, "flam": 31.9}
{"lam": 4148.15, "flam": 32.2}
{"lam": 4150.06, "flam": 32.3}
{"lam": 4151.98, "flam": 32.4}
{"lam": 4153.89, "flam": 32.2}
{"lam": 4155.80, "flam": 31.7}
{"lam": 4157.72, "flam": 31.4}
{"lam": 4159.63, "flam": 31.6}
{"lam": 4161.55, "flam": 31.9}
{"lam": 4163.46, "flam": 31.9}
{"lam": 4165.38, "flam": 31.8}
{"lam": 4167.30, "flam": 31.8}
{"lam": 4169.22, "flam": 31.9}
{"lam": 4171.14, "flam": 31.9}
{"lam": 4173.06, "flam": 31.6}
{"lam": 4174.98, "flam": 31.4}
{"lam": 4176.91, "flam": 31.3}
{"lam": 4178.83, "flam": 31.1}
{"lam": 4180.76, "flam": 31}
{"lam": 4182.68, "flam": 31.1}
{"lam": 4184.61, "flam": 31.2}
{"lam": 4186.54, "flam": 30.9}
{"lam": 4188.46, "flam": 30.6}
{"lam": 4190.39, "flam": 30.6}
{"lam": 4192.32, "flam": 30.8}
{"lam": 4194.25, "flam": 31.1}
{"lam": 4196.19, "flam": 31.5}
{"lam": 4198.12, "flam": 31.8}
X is -2.3 angstrom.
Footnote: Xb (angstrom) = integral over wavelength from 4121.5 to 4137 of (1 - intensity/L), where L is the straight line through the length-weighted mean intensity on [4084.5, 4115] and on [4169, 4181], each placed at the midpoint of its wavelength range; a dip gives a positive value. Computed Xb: 0.5 angstrom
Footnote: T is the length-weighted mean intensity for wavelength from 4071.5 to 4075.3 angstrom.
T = 35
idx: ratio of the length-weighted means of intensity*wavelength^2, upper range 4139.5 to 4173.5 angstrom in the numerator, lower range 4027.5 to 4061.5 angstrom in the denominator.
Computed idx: 1.01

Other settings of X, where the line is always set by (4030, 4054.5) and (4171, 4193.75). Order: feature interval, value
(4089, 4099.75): -0.9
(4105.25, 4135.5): -1.0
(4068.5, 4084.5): -1.0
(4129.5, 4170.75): -0.4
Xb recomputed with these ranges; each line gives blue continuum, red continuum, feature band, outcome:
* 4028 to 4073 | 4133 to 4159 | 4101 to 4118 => -0.76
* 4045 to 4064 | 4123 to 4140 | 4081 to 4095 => -1.00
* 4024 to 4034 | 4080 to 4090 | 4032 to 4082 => 0.58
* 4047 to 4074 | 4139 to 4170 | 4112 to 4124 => -0.26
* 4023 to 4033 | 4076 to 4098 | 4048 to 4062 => 0.39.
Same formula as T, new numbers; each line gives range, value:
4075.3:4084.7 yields 34.8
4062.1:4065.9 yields 33.7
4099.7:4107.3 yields 34.2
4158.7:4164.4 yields 31.8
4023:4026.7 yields 33.4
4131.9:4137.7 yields 32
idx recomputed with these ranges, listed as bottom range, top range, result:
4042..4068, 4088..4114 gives 1.06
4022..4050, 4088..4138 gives 1.05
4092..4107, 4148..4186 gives 0.94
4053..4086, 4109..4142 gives 0.98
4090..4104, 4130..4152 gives 0.94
